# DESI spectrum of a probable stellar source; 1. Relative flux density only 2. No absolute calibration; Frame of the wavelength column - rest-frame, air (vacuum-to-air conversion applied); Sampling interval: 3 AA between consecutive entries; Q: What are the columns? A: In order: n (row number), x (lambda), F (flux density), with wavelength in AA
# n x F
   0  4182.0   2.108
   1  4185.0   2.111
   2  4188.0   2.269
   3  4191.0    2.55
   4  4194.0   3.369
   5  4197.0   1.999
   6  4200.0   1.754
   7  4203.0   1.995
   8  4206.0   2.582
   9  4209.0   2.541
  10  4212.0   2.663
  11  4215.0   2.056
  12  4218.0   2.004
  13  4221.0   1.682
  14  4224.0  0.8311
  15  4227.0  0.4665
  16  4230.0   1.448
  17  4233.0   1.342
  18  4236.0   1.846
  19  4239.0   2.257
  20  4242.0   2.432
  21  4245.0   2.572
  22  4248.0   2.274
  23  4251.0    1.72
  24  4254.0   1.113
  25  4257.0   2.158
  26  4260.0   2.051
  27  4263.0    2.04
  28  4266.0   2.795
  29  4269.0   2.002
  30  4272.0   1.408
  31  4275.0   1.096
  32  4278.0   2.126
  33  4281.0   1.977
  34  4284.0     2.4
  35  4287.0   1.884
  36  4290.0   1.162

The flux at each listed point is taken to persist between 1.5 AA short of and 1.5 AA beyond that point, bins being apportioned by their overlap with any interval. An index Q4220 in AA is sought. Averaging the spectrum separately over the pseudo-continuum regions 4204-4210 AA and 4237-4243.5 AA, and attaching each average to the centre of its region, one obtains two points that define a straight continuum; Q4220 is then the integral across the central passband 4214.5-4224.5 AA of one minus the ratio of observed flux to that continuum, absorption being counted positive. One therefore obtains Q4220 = 3.11 AA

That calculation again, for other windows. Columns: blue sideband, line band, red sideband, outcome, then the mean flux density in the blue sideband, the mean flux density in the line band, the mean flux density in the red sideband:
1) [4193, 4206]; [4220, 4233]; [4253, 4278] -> 6.1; 2.27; 1.11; 1.86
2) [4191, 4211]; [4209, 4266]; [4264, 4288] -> 7.9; 2.39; 1.87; 1.96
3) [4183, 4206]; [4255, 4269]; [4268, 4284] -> -2.5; 2.31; 2.19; 1.78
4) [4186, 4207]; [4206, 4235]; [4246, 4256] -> 5.4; 2.35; 1.72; 1.77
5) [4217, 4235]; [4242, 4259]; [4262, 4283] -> -4.2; 1.29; 2.01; 1.93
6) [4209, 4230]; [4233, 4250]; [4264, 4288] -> -3.7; 1.67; 2.18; 1.96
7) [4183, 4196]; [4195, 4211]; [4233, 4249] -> 1.4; 2.53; 2.23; 2.19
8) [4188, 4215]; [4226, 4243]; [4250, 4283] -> 3.8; 2.4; 1.64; 1.87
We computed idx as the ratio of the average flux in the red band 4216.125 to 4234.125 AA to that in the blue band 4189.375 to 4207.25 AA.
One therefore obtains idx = 0.55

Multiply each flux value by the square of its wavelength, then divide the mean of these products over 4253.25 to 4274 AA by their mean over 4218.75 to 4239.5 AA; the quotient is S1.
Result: 1.4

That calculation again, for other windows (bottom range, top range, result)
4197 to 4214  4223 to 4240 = 0.60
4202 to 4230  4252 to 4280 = 1.04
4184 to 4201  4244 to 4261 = 0.85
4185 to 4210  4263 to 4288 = 0.86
